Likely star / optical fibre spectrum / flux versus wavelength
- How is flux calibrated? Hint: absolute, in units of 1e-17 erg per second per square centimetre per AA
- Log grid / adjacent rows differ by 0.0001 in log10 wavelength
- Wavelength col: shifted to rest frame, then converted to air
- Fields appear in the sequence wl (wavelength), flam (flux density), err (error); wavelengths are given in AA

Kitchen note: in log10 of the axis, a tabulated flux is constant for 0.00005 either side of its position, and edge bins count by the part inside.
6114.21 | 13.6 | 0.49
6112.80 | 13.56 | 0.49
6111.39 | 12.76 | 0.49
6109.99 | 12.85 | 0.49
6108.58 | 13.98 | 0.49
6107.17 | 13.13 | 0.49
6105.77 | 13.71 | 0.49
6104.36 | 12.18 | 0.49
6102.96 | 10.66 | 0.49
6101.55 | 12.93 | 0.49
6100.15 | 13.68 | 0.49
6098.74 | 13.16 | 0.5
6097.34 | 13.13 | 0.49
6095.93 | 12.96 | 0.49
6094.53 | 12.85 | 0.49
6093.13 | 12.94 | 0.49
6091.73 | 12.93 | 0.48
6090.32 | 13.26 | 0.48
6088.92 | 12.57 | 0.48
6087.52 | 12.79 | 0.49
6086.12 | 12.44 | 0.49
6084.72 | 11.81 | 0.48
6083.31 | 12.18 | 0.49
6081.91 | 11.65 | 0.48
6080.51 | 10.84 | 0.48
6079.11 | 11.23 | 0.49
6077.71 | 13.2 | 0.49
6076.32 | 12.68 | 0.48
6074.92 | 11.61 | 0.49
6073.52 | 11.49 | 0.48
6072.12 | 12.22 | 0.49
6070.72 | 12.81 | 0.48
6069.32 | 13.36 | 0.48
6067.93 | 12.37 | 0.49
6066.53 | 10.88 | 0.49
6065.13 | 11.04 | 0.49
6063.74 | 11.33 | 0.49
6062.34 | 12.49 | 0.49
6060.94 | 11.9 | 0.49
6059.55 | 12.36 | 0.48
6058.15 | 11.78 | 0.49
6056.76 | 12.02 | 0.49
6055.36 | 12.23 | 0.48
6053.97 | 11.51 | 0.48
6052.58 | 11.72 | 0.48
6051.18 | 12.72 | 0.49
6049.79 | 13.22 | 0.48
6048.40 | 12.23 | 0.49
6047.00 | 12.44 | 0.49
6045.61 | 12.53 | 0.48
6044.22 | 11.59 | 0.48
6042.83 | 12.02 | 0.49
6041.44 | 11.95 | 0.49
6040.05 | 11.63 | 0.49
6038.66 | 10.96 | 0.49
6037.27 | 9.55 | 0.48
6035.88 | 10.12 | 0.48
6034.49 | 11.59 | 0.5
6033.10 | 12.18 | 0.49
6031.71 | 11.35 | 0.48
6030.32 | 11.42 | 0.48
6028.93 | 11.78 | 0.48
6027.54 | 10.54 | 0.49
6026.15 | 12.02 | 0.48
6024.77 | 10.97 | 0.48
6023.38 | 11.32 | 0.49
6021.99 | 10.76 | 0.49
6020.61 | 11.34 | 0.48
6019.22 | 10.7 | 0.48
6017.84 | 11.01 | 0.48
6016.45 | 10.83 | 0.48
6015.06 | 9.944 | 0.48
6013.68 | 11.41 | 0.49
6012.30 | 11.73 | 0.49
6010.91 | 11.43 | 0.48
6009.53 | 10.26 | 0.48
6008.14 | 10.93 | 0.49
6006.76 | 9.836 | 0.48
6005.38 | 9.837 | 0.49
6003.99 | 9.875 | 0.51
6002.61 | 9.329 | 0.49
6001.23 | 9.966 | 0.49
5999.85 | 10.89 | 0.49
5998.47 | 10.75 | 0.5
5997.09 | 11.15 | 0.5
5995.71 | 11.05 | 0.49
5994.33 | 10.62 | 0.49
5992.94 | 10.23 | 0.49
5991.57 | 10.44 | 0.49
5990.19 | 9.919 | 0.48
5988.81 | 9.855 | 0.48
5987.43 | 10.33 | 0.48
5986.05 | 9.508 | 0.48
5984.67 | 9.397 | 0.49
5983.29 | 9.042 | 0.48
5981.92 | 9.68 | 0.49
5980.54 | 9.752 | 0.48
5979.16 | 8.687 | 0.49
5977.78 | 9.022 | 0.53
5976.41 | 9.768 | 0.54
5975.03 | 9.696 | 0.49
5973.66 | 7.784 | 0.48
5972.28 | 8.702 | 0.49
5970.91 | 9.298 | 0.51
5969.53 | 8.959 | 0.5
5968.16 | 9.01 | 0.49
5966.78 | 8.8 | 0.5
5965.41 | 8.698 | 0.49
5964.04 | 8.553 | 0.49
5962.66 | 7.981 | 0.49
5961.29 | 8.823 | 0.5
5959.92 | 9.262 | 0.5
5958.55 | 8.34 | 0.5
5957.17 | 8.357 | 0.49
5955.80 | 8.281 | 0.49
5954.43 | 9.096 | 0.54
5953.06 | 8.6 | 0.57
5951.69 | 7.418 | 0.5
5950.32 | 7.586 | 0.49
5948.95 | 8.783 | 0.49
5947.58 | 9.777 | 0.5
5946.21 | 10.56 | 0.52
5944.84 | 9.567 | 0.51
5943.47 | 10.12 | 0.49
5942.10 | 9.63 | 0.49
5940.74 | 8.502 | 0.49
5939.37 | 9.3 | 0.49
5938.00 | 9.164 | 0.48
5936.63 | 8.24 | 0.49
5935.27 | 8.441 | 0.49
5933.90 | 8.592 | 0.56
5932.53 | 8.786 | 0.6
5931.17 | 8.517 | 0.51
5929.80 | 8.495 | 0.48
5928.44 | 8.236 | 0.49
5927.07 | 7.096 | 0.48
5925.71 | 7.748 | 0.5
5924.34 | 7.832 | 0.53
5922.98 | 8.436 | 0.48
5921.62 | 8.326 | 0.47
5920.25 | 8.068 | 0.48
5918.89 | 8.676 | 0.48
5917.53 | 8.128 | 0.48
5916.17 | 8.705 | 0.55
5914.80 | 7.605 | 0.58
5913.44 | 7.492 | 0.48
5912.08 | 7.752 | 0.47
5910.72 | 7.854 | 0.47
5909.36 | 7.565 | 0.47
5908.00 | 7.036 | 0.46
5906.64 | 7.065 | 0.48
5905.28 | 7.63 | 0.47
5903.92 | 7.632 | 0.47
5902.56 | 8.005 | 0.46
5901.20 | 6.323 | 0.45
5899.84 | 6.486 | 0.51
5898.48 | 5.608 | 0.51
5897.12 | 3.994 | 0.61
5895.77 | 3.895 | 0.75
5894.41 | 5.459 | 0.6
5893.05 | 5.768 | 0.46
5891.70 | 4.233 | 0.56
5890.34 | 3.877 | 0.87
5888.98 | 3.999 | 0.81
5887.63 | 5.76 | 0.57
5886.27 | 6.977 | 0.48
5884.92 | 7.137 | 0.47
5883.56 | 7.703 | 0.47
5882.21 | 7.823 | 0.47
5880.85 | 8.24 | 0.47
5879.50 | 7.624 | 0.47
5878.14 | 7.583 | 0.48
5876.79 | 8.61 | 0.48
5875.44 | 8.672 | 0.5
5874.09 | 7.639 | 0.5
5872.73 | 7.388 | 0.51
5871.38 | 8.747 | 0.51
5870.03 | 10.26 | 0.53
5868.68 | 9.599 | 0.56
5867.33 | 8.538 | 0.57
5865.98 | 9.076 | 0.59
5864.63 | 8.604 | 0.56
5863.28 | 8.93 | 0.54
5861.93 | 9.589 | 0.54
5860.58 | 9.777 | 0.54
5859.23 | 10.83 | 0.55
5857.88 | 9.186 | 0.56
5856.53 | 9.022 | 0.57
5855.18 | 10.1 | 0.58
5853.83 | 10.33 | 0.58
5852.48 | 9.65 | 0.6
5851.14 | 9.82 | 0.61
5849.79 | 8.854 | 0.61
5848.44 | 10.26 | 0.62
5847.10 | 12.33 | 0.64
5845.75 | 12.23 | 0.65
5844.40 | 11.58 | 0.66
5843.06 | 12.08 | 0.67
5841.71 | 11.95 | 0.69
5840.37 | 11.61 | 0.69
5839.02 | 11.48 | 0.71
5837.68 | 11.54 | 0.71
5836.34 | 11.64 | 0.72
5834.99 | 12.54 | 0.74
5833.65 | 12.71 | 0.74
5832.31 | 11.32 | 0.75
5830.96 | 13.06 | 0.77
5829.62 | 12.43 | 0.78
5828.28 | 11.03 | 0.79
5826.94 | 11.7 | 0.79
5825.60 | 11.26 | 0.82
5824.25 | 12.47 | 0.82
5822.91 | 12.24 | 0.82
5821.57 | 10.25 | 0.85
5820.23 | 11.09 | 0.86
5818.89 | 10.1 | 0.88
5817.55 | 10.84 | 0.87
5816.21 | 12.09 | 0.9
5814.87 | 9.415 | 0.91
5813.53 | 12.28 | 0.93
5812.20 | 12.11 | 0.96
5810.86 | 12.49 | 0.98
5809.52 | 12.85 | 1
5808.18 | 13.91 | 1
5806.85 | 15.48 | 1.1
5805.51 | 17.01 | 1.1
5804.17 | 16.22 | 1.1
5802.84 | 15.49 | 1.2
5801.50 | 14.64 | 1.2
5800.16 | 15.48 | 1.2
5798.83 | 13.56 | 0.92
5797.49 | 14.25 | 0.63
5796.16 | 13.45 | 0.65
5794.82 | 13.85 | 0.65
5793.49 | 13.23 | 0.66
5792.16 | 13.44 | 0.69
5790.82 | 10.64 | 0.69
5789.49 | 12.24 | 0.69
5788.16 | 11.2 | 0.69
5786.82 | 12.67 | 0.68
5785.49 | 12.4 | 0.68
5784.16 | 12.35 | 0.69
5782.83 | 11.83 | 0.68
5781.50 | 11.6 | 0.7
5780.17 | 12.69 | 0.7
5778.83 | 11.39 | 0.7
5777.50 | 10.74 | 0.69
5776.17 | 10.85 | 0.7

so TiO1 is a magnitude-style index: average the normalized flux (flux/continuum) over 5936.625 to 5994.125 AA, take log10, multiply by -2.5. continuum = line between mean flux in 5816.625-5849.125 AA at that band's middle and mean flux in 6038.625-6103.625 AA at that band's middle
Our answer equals 0.29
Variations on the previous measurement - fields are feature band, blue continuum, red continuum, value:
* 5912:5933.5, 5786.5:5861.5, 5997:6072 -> 0.40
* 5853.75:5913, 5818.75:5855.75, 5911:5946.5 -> 0.30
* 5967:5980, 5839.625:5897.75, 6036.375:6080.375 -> 0.16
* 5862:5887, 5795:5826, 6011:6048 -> 0.44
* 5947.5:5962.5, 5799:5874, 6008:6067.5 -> 0.32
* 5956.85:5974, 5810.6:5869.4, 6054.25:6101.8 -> 0.32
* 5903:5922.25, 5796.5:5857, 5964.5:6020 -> 0.37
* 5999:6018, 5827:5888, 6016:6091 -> 0.08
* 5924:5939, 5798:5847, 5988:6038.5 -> 0.35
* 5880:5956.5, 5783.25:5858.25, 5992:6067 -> 0.46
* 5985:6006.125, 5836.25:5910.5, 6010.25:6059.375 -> 0.05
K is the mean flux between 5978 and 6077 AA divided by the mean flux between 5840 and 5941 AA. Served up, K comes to 1.4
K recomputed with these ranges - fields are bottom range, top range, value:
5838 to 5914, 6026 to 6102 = 1.46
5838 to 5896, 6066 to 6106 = 1.42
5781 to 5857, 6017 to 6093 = 0.97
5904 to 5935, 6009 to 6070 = 1.45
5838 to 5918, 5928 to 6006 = 1.12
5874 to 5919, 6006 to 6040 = 1.60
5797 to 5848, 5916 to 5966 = 0.69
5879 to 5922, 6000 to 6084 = 1.68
